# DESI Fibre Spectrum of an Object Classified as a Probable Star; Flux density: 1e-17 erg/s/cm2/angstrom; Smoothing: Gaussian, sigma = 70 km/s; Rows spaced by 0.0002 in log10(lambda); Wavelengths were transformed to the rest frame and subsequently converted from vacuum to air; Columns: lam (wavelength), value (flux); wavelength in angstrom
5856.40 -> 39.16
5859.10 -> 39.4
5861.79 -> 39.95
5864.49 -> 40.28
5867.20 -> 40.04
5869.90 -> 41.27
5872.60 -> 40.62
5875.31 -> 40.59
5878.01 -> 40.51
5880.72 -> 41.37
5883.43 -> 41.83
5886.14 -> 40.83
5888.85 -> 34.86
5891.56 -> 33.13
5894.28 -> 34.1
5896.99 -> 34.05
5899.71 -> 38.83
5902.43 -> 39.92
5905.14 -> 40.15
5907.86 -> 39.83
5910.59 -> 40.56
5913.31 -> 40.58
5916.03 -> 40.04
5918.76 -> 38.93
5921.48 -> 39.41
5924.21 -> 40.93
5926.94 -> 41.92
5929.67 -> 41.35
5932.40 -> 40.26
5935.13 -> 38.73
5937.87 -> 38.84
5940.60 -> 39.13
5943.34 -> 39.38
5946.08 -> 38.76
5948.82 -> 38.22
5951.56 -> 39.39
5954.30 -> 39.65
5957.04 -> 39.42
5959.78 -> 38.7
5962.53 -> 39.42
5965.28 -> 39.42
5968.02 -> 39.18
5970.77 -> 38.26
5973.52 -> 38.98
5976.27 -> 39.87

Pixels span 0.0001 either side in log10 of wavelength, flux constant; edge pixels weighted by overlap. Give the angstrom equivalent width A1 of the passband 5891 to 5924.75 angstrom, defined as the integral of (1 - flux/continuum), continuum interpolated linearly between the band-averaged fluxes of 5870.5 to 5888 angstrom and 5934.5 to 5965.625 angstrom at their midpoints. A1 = 1.3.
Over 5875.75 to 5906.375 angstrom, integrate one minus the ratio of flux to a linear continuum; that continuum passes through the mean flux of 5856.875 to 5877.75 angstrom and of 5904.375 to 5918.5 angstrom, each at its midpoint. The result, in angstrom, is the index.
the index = 1.5 angstrom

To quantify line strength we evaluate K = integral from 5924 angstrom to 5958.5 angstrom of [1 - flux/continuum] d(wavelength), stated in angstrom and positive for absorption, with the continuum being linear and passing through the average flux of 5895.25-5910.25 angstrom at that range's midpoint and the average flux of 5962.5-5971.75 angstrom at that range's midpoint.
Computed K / -0.7 angstrom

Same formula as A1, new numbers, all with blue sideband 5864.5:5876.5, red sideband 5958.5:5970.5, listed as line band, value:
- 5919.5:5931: -0.3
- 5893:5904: 0.9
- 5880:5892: 0.5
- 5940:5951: 0.1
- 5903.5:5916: -0.1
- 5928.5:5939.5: 0.0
